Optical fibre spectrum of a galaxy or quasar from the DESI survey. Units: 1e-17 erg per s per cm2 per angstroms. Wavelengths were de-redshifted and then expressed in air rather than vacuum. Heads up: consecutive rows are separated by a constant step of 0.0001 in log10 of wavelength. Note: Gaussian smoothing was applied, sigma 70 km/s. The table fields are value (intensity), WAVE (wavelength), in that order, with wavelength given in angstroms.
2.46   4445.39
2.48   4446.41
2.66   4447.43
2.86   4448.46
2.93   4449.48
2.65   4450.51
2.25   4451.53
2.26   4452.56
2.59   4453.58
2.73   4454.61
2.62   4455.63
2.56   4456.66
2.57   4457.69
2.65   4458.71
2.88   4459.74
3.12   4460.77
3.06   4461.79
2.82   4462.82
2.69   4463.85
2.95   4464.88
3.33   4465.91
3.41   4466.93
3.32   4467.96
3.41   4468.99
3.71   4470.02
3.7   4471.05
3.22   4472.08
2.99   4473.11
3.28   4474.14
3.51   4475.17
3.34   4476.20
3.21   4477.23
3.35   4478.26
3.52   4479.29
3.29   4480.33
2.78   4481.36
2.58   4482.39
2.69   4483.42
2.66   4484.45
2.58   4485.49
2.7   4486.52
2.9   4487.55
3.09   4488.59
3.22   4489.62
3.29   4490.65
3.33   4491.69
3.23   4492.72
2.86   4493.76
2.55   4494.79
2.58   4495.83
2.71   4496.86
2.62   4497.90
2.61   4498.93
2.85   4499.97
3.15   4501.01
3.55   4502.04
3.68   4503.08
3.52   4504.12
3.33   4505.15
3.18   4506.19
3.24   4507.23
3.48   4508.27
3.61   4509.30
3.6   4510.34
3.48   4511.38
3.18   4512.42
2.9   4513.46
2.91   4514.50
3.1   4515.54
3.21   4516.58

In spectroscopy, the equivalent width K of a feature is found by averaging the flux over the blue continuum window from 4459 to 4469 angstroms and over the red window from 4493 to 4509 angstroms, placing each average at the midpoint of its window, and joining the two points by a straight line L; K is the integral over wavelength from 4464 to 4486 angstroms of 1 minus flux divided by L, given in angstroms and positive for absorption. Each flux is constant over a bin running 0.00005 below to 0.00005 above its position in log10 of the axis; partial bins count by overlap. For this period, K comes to -0.7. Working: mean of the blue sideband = 3.07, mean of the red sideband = 3.07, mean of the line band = 3.17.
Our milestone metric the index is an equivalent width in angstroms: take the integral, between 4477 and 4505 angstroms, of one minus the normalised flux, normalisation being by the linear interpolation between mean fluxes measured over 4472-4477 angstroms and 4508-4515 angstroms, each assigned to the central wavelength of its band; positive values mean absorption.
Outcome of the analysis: 2.38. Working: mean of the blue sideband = 3.27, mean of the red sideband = 3.3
